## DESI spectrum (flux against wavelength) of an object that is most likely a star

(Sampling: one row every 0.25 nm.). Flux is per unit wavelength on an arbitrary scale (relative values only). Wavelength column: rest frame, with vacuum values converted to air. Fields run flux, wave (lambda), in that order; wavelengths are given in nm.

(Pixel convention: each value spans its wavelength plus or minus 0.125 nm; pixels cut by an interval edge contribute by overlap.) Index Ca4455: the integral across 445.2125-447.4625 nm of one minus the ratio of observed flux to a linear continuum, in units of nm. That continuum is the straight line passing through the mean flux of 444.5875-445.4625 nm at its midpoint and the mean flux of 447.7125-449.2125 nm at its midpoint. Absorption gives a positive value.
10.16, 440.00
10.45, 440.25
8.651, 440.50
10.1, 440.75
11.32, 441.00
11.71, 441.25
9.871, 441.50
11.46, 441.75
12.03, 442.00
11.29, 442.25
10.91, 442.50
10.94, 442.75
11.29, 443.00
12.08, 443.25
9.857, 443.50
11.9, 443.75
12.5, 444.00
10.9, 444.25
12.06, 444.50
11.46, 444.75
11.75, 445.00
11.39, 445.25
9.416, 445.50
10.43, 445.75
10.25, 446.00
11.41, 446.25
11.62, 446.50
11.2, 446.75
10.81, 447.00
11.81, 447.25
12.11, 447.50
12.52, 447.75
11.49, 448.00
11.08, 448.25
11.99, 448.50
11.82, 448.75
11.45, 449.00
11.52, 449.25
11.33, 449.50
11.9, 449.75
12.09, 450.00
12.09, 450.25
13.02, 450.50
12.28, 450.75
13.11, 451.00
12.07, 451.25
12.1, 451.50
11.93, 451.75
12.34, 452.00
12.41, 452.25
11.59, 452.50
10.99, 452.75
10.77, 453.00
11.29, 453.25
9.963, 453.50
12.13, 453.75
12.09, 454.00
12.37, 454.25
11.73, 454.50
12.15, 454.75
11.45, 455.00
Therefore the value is 0.10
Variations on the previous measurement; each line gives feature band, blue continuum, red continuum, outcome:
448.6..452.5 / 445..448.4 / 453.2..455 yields -0.21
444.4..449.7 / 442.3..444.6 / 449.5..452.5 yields 0.18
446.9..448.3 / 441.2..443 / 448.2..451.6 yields 0.01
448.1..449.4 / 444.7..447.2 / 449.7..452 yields 0.02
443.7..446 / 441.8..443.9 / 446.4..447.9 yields 0.05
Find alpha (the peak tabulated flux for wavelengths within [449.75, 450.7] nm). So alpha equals 13.02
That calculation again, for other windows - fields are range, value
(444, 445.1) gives 12.5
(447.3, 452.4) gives 13.11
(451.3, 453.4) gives 12.41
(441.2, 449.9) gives 12.52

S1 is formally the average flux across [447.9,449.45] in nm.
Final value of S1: 11.5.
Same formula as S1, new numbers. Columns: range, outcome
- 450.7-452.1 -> 12.3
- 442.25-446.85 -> 11.2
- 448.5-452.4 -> 12.1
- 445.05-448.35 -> 11.2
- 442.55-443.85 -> 11.2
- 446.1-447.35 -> 11.3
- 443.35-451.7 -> 11.6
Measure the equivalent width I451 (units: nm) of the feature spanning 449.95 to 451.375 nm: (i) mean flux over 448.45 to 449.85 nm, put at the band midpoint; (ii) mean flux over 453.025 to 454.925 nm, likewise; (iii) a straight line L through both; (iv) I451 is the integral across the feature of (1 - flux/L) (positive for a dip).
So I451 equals -0.10 nm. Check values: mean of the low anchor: 11.6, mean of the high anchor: 11.6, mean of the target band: 12.5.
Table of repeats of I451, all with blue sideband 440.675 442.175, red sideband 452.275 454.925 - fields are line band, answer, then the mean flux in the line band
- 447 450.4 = -0.12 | 11.8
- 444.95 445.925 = 0.05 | 10.6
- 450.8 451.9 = -0.08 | 12.3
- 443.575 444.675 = -0.05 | 11.7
